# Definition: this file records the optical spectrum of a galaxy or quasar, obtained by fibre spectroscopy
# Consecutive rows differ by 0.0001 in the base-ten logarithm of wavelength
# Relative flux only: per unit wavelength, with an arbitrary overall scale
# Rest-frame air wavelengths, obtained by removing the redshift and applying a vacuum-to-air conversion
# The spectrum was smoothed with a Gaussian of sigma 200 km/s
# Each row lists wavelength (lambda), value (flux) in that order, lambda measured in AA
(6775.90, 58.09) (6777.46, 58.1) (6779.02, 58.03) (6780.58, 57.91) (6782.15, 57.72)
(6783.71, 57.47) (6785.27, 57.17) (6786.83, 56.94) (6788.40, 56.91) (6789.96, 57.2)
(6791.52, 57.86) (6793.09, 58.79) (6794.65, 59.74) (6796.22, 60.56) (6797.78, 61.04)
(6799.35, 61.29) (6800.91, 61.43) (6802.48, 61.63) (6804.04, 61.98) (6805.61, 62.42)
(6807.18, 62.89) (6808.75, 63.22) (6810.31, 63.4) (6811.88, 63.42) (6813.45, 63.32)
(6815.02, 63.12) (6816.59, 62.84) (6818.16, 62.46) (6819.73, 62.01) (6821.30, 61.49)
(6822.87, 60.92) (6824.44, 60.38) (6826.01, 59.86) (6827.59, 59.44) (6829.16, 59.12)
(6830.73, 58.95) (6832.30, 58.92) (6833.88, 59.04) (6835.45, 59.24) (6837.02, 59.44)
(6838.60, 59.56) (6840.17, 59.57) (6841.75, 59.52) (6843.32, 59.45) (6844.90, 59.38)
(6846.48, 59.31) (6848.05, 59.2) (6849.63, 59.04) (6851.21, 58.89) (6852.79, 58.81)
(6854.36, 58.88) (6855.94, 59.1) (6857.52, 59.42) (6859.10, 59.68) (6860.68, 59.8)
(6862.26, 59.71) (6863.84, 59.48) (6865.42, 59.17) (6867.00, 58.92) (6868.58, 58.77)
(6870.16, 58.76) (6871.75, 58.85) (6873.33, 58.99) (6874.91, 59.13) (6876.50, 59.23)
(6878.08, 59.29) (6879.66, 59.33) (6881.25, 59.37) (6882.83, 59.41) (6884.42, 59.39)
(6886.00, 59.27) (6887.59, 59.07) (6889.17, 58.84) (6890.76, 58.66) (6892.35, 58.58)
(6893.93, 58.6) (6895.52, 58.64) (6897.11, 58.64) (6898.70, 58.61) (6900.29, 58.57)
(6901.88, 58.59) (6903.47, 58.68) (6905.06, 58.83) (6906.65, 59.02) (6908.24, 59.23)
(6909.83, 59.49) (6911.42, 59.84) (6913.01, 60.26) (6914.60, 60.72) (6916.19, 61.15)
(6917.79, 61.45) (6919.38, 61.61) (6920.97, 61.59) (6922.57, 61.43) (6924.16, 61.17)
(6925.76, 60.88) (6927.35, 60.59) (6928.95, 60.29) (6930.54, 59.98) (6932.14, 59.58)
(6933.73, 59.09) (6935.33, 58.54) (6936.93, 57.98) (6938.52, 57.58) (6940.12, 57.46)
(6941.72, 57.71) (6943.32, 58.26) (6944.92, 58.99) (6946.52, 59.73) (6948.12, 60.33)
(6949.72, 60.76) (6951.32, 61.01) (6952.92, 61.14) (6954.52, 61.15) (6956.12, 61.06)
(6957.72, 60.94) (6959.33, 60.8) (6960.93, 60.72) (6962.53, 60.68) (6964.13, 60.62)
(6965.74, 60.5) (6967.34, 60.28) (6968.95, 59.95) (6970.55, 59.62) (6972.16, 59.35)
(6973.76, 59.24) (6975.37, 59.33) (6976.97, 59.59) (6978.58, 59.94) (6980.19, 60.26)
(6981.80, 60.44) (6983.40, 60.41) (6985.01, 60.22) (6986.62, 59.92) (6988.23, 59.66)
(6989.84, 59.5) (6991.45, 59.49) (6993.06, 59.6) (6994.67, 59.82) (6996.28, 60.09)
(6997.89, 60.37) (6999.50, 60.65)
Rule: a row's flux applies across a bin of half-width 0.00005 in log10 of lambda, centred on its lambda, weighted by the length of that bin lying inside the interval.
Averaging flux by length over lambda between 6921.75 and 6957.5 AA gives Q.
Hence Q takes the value 59.8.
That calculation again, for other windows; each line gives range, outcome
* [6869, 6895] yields 59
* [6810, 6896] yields 59.7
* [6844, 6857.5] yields 59.1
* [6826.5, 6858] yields 59.2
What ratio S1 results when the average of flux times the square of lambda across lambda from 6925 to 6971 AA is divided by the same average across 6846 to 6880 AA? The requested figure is 1.04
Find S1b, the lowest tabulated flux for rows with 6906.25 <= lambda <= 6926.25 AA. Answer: 59.02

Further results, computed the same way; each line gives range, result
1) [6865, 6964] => 57.46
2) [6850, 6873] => 58.76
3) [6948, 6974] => 59.24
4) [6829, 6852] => 58.89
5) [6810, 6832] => 58.95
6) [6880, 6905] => 58.57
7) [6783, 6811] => 56.91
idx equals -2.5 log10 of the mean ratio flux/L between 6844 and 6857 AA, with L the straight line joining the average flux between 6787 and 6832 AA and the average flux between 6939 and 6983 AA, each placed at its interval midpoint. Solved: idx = 0.03 mag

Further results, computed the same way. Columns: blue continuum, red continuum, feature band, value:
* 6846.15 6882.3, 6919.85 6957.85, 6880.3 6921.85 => 0.00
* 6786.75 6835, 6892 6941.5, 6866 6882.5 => 0.02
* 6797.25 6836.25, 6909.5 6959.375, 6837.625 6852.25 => 0.03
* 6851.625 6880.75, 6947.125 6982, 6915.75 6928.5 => -0.02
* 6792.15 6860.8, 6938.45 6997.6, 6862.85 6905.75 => 0.02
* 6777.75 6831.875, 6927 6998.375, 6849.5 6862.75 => 0.02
